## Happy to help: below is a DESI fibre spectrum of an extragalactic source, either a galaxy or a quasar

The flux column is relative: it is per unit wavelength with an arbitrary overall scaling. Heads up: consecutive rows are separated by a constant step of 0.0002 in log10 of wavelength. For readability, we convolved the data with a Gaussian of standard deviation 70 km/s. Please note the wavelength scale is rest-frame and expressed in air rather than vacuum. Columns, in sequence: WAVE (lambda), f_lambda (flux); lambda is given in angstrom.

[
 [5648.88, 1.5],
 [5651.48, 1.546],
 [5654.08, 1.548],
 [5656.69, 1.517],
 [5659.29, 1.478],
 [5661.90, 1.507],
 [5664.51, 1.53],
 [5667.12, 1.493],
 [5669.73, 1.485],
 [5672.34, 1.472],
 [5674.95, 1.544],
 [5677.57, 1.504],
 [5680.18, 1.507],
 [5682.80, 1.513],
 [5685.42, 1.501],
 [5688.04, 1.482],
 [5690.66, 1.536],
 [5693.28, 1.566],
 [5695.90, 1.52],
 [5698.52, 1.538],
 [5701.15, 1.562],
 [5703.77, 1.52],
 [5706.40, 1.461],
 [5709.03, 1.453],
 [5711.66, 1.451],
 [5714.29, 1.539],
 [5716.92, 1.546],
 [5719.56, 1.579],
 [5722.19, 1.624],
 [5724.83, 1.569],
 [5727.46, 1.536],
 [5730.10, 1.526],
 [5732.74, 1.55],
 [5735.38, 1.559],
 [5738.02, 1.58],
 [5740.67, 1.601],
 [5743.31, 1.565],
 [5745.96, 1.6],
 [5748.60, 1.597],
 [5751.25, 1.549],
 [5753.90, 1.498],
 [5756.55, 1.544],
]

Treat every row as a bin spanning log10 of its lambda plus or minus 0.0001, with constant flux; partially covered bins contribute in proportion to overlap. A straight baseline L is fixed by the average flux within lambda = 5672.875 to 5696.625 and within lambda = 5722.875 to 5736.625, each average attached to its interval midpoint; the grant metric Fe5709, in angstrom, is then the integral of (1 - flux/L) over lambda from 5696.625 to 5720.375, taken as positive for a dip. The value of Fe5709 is 0.3 angstrom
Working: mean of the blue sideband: 1.52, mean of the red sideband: 1.55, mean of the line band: 1.52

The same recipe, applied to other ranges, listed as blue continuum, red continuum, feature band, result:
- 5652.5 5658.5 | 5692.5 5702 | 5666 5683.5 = 0.4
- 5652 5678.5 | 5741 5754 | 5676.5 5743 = 0.4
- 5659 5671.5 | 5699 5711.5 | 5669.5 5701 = -0.4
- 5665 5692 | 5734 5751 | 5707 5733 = 0.3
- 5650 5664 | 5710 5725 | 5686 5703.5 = 0.1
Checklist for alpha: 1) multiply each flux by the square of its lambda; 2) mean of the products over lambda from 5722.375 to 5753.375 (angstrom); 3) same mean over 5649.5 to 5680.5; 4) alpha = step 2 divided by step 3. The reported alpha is 1.06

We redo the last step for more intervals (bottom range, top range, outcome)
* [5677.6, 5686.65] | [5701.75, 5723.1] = 1.02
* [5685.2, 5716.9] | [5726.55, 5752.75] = 1.05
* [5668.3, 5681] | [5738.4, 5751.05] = 1.08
